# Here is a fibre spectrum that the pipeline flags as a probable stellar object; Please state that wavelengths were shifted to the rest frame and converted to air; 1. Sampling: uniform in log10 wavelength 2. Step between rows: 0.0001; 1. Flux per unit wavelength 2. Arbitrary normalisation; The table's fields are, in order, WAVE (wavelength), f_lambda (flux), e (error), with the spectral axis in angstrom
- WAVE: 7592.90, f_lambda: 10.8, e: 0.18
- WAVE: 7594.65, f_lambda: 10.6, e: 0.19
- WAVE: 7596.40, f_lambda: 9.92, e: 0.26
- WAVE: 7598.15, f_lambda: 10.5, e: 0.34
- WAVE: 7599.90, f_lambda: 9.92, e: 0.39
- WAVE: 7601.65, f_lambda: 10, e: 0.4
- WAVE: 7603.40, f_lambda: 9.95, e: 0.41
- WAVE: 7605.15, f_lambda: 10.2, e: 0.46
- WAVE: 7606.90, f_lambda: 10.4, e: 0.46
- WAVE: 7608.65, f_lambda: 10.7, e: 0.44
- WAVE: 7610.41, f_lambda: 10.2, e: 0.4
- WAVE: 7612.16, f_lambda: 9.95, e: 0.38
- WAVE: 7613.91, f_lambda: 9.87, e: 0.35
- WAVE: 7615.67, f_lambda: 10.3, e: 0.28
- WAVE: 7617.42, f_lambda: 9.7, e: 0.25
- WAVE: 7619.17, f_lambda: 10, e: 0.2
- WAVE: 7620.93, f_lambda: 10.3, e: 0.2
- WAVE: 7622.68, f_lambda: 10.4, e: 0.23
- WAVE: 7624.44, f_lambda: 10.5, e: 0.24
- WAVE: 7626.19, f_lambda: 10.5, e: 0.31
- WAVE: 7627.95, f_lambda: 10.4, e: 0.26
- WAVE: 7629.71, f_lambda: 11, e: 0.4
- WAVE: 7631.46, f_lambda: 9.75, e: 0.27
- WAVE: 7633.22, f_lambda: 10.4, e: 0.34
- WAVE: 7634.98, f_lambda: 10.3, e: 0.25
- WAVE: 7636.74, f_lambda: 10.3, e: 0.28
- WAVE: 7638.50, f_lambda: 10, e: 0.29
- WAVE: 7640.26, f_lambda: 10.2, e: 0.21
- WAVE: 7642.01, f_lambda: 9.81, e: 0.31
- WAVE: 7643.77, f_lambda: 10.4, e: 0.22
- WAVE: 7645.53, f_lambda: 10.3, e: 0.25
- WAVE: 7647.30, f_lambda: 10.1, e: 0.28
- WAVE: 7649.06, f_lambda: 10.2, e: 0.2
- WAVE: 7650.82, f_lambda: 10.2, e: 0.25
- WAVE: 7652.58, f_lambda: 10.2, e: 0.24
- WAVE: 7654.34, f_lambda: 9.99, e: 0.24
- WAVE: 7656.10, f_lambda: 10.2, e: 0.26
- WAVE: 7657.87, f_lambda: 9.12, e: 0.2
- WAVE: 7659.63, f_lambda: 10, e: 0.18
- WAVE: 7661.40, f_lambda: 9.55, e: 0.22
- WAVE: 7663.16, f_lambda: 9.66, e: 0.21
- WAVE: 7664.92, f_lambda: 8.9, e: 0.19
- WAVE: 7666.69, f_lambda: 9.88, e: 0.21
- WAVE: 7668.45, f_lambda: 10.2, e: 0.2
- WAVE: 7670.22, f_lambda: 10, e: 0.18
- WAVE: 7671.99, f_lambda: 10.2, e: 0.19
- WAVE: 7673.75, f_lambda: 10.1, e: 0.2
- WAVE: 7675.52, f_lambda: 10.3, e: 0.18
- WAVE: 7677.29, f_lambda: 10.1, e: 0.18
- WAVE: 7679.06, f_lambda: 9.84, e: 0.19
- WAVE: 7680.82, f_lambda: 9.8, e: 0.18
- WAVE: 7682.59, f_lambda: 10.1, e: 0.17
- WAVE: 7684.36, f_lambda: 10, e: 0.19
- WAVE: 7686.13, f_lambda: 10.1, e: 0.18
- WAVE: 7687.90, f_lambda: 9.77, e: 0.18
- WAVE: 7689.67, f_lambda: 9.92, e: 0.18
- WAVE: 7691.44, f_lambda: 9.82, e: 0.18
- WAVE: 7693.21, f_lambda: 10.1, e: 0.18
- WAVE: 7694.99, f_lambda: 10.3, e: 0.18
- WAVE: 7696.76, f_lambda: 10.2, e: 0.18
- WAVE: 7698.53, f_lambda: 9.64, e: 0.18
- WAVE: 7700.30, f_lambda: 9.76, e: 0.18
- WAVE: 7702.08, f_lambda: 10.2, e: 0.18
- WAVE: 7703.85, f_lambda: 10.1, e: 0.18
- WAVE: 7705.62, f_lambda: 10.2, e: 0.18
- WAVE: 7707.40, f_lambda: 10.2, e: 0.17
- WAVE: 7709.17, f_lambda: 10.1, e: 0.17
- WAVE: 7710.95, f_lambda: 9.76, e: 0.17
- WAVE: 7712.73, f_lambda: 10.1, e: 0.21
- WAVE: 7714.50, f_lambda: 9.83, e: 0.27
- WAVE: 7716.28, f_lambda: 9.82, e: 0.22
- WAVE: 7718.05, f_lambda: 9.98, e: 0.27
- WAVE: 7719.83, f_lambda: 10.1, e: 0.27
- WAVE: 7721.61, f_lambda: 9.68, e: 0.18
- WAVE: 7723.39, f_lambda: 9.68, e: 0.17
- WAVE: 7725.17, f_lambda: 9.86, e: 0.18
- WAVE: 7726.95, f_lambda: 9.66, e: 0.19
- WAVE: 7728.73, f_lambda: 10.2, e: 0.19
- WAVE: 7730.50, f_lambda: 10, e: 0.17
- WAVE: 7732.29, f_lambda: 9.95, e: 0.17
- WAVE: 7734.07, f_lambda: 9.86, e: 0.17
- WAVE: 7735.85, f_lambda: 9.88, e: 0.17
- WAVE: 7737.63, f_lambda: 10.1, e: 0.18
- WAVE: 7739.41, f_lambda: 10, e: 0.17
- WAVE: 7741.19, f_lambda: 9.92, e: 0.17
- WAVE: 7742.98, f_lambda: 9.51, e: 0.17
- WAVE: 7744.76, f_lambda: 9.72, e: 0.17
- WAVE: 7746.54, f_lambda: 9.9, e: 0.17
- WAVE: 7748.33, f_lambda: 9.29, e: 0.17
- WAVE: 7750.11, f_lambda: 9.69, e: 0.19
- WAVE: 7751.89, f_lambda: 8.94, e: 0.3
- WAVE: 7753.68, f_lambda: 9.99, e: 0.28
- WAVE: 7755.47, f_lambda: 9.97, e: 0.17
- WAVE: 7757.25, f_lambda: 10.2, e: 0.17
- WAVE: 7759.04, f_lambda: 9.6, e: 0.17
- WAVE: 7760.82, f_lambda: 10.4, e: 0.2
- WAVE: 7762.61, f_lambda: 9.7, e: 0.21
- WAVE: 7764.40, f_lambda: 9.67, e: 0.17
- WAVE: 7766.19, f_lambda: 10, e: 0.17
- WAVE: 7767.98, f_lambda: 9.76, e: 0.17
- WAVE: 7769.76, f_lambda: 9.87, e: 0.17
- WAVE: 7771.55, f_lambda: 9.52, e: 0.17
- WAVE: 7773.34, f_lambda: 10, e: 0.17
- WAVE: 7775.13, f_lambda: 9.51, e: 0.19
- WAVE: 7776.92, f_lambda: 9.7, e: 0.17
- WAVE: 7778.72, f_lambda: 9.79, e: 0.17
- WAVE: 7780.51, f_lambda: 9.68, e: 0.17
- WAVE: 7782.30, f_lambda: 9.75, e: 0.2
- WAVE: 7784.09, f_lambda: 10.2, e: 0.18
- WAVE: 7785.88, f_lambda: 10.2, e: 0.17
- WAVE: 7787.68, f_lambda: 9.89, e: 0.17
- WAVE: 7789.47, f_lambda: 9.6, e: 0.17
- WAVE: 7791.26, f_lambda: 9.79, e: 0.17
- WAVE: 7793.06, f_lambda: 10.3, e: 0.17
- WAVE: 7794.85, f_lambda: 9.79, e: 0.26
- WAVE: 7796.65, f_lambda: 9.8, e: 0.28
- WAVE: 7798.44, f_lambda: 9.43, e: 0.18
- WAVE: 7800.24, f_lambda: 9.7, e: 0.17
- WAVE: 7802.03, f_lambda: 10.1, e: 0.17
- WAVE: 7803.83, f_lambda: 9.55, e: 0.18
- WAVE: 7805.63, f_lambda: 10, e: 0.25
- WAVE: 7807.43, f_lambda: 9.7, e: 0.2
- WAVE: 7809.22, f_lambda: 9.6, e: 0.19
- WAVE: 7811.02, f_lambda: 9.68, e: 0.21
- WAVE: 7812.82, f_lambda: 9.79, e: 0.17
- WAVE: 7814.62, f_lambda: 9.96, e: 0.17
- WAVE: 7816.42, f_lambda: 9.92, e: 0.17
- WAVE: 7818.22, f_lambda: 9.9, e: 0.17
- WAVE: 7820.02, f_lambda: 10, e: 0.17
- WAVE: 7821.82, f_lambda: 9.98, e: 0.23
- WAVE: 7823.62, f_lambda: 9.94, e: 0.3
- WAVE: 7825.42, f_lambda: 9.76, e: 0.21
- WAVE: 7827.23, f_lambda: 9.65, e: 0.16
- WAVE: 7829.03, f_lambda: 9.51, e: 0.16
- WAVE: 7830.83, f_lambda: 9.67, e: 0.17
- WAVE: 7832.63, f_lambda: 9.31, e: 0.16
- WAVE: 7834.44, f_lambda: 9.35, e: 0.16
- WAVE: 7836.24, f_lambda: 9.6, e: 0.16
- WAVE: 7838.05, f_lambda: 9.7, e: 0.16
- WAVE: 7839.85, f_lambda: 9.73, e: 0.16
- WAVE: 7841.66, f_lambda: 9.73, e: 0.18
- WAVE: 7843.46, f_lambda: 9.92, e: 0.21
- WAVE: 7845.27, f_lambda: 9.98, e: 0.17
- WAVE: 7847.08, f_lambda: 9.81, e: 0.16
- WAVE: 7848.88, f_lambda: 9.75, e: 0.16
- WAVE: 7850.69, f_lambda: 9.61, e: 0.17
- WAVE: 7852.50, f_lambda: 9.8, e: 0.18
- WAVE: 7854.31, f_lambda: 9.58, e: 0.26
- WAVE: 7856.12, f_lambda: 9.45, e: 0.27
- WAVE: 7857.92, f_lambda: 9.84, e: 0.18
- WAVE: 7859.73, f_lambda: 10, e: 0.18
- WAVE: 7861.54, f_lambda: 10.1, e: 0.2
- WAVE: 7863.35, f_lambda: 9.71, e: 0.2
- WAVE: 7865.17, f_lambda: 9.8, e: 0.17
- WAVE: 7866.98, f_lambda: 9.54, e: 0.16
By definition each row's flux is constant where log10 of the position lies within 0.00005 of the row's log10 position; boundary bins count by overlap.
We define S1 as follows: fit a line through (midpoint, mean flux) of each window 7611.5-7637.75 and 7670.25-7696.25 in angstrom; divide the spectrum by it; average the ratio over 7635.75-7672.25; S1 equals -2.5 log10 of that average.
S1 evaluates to 0.02 mag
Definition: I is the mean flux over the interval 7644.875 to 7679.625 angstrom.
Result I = 9.95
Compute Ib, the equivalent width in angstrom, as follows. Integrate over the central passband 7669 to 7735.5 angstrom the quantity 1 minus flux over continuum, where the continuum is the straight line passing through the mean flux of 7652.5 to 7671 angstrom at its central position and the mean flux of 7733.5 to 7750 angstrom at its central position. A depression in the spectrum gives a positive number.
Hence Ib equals -1.35 angstrom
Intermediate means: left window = 9.77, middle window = 9.98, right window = 9.79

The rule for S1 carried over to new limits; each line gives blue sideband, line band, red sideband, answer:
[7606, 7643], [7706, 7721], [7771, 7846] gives 0.00 mag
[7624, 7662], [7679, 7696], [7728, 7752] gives 0.00 mag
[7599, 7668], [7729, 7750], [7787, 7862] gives 0.01 mag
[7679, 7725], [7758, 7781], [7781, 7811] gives 0.01 mag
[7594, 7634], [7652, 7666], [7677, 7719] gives 0.04 mag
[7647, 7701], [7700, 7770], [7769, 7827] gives 0.00 mag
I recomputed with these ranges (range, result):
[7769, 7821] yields 9.82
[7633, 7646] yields 10.2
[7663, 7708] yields 9.98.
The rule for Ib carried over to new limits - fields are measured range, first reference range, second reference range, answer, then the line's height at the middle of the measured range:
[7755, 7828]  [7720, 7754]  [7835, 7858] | -0.63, 9.75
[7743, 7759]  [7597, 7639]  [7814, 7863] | 0.40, 9.95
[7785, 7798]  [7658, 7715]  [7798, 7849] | -0.13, 9.8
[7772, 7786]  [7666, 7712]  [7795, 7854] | 0.02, 9.84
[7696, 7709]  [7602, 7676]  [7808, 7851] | -0.07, 9.99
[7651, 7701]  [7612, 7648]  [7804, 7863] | 0.94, 10.1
